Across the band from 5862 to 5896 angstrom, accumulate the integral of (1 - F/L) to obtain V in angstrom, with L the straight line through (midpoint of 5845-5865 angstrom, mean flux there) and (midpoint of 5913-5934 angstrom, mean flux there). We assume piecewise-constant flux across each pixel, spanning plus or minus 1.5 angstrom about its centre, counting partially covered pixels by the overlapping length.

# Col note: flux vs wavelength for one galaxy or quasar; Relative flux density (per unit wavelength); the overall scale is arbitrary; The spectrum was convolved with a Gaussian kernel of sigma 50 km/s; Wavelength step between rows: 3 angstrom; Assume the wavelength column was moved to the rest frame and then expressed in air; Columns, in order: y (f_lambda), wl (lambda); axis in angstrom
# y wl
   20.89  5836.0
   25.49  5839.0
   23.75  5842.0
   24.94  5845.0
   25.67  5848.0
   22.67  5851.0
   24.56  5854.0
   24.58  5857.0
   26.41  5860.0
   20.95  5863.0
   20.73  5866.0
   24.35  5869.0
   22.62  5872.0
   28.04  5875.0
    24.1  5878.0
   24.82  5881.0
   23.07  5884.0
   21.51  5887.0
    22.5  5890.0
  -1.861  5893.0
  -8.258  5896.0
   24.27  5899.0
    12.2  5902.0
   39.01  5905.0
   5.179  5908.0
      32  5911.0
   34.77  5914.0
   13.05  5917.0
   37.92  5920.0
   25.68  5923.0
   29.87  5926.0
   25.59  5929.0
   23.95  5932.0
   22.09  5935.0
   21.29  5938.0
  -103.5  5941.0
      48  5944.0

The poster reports 7.2 angstrom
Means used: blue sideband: 24.1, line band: 19.7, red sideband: 27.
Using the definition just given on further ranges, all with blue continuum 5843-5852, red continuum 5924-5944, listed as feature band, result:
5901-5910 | -4.91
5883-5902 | 3.06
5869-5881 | -3.74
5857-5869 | -0.98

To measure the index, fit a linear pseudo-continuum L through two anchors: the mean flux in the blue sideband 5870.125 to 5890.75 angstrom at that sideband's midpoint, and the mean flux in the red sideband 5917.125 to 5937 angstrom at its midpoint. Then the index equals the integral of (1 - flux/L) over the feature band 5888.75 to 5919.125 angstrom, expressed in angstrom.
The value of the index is 9.2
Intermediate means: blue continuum 23.9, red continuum 26.4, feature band 17.7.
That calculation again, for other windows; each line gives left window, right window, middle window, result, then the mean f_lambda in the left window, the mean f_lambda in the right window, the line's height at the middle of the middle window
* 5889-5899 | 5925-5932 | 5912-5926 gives -4.99 angstrom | 6.23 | 26.8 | 21.1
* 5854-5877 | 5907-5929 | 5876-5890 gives 0.68 angstrom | 24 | 26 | 24.7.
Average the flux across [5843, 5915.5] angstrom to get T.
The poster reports 21.6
